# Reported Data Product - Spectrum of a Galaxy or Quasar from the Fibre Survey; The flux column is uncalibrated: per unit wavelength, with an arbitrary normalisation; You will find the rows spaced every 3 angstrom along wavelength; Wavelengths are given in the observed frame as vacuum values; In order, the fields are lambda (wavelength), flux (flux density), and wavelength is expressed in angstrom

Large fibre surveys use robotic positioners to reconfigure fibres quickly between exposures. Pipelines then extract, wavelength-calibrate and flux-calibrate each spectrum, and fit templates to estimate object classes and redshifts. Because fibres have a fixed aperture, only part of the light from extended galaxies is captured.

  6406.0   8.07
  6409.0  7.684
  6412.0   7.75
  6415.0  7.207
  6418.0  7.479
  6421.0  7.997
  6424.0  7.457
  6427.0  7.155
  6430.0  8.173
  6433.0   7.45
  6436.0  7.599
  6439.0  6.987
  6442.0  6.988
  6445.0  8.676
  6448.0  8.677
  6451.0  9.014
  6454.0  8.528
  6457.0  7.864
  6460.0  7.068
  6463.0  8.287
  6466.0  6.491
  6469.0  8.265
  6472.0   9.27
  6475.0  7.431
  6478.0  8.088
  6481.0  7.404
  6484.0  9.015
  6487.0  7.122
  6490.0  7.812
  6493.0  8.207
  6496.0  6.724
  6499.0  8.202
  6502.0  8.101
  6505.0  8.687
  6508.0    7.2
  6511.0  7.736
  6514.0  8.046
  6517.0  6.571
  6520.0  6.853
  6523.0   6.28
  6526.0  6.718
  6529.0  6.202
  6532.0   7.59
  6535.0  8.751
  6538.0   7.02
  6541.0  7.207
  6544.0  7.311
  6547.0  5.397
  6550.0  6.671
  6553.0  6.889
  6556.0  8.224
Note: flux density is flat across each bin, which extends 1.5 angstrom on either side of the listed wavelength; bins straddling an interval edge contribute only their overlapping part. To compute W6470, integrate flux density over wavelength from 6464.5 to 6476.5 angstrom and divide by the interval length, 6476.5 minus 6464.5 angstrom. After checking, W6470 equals 7.86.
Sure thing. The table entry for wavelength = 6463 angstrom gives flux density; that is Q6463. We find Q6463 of 8.287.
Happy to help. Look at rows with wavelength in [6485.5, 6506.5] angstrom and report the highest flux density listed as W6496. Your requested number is 8.687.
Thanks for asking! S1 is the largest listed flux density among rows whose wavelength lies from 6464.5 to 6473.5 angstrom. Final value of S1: 9.27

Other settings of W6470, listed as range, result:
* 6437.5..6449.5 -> 7.83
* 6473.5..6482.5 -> 7.64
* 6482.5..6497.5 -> 7.78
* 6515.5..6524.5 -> 6.57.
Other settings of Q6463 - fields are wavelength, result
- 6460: 7.068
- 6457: 7.864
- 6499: 8.202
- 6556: 8.224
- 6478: 8.088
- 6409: 7.684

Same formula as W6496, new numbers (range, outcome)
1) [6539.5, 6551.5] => 7.311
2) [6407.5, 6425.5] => 7.997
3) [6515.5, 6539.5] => 8.751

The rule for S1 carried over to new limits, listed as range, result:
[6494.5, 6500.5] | 8.202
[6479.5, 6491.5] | 9.015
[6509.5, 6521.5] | 8.046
